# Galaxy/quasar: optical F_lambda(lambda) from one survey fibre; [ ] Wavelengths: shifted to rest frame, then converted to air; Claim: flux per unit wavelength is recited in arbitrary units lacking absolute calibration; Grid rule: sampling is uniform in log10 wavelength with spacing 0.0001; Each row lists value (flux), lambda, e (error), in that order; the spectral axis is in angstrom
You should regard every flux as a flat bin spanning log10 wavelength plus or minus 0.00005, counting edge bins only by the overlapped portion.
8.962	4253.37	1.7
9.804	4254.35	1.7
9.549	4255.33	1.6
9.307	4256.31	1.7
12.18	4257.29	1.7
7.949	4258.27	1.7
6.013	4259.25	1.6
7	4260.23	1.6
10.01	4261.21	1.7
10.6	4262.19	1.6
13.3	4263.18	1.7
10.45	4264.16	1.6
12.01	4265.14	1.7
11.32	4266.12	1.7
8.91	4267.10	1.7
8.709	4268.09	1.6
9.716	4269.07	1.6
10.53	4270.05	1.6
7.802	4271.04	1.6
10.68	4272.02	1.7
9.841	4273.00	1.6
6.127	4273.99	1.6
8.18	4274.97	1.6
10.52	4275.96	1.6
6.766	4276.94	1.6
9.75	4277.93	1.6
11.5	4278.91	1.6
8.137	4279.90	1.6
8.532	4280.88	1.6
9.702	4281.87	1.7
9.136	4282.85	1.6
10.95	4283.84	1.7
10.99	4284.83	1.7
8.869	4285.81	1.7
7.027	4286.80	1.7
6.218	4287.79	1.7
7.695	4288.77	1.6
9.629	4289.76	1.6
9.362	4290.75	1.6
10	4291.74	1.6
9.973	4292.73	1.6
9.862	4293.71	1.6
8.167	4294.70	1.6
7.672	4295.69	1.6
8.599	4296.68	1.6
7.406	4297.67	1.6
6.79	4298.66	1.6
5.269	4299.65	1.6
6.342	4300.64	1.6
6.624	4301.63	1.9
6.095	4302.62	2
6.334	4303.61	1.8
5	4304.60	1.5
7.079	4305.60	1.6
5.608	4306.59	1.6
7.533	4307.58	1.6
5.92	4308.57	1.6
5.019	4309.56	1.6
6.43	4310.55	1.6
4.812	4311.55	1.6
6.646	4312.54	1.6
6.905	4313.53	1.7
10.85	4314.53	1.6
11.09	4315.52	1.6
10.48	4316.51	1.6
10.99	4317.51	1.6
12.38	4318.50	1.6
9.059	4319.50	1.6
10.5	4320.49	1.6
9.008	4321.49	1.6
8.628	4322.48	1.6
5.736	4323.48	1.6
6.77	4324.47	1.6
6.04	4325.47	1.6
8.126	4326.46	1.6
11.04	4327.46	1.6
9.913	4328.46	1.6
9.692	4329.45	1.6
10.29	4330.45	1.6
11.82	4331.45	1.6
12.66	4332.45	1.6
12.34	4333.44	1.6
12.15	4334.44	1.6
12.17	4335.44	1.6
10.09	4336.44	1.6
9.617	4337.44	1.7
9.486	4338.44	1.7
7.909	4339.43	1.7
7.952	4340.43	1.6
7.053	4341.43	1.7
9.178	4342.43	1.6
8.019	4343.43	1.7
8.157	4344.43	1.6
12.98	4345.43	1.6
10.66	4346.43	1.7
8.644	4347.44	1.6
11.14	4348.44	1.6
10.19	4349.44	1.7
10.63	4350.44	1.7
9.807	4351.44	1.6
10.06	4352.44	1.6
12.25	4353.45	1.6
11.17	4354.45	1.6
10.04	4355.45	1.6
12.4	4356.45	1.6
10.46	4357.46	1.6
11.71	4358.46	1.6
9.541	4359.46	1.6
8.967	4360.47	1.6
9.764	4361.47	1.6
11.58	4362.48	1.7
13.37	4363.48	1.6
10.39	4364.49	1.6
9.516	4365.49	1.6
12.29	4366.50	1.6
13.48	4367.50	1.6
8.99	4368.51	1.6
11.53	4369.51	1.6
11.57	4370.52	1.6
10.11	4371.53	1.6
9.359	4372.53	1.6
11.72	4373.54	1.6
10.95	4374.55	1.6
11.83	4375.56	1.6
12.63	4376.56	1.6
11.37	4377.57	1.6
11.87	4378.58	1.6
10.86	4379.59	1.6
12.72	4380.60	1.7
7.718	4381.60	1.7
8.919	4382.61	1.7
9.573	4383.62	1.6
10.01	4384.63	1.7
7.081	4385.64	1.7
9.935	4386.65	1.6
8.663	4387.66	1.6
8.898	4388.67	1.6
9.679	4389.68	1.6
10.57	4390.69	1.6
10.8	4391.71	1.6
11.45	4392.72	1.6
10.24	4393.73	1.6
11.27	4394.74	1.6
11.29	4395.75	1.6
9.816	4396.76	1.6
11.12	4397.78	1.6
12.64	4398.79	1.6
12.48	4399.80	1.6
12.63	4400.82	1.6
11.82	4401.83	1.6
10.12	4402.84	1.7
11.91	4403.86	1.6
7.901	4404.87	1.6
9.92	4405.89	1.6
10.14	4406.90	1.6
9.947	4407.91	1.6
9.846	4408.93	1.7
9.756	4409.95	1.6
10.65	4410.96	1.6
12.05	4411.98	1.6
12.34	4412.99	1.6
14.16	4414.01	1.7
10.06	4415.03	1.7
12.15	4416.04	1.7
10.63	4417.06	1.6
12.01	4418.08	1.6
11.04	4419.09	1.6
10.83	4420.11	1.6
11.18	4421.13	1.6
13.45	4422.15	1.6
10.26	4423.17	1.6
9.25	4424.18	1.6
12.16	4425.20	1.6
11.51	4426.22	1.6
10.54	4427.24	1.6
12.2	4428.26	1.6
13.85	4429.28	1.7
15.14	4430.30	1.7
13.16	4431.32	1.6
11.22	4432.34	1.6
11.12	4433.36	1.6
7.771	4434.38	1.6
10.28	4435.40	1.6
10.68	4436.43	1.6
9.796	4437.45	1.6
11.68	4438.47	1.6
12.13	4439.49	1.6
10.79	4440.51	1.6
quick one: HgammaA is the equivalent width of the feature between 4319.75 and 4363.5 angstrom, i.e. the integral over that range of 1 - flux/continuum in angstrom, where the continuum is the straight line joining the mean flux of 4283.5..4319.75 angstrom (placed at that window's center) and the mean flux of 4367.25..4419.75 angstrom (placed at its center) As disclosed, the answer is -3.62 angstrom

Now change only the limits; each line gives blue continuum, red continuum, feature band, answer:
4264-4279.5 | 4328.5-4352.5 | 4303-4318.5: 3.7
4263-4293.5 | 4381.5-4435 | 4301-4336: 4.5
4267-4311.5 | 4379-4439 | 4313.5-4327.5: -0.6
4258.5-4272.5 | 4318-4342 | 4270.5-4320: 7.3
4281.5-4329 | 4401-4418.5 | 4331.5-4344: -1.3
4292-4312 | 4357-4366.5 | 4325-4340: -2.4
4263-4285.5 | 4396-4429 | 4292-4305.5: 3.6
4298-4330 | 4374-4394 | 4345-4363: -2.8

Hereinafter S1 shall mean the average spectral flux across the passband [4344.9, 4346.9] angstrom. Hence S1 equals 11.8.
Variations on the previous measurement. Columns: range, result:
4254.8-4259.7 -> 9.03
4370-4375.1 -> 10.7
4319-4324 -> 8.58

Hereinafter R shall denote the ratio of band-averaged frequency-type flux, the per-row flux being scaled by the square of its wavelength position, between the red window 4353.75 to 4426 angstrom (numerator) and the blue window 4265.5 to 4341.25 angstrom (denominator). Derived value 1.3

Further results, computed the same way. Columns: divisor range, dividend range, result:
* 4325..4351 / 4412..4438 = 1.20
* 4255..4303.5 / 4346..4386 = 1.25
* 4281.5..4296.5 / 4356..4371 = 1.27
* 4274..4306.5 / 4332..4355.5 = 1.28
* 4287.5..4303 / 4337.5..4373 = 1.34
